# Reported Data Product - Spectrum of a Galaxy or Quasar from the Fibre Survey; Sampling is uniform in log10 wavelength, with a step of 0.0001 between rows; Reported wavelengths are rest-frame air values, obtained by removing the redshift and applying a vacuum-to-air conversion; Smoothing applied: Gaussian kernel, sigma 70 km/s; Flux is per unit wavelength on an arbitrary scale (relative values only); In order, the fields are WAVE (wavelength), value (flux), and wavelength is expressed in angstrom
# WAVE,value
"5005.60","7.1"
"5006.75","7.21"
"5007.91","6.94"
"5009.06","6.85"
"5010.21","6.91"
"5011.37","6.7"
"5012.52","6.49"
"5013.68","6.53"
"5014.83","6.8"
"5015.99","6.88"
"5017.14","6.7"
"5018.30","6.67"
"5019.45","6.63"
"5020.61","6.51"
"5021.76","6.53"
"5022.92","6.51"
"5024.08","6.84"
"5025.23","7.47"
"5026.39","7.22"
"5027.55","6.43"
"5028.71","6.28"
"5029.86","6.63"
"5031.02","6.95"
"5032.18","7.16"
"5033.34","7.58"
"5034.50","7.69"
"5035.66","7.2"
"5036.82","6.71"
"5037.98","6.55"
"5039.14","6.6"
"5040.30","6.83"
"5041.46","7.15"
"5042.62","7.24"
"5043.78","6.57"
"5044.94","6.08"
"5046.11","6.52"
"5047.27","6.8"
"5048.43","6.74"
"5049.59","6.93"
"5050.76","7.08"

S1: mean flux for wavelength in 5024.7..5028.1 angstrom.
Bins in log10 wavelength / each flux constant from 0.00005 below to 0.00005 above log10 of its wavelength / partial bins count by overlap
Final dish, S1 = 7.03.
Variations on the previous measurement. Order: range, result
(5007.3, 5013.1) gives 6.77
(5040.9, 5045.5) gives 6.77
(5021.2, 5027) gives 6.91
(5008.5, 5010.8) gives 6.87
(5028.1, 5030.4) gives 6.47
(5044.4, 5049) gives 6.53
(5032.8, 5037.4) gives 7.29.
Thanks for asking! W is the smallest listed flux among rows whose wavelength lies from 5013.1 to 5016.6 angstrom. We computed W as 6.53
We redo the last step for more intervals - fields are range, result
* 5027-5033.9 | 6.28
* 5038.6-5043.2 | 6.6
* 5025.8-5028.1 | 6.43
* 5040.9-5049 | 6.08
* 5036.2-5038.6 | 6.55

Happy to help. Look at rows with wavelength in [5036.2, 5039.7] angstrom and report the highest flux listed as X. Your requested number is 6.71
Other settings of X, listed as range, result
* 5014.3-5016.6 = 6.88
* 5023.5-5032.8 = 7.47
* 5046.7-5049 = 6.8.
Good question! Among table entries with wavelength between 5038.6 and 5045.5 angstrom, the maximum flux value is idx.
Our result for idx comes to 7.24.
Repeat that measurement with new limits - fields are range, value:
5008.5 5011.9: 6.91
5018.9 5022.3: 6.63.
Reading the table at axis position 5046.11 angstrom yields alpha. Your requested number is 6.52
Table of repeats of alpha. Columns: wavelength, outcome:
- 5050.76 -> 7.08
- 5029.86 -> 6.63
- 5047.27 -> 6.8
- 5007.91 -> 6.94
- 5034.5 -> 7.69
